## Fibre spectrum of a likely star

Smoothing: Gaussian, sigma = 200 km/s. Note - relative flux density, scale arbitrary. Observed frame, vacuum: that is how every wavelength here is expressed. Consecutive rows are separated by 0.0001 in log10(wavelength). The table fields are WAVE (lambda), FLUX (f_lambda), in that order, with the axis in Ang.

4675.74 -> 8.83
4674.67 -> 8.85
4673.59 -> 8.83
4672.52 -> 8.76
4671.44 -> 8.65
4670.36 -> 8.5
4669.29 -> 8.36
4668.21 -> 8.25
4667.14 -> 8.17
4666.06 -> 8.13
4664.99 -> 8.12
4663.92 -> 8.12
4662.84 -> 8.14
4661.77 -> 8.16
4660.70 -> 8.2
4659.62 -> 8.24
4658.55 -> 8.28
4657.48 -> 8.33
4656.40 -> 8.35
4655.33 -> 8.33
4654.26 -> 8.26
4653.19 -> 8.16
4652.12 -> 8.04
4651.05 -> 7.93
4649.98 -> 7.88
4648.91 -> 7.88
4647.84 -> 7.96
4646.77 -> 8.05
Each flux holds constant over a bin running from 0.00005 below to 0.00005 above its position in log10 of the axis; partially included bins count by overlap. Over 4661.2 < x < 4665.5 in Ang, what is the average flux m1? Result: 8.14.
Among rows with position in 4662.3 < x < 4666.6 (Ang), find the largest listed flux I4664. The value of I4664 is 8.14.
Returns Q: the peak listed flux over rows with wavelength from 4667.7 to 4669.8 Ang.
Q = 8.36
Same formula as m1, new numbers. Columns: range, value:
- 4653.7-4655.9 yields 8.31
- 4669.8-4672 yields 8.56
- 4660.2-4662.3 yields 8.19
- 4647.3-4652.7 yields 7.95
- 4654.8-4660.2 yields 8.29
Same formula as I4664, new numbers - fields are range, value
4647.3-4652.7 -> 8.04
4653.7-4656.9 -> 8.35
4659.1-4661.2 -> 8.24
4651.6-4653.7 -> 8.16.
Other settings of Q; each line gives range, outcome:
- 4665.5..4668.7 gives 8.25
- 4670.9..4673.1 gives 8.76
